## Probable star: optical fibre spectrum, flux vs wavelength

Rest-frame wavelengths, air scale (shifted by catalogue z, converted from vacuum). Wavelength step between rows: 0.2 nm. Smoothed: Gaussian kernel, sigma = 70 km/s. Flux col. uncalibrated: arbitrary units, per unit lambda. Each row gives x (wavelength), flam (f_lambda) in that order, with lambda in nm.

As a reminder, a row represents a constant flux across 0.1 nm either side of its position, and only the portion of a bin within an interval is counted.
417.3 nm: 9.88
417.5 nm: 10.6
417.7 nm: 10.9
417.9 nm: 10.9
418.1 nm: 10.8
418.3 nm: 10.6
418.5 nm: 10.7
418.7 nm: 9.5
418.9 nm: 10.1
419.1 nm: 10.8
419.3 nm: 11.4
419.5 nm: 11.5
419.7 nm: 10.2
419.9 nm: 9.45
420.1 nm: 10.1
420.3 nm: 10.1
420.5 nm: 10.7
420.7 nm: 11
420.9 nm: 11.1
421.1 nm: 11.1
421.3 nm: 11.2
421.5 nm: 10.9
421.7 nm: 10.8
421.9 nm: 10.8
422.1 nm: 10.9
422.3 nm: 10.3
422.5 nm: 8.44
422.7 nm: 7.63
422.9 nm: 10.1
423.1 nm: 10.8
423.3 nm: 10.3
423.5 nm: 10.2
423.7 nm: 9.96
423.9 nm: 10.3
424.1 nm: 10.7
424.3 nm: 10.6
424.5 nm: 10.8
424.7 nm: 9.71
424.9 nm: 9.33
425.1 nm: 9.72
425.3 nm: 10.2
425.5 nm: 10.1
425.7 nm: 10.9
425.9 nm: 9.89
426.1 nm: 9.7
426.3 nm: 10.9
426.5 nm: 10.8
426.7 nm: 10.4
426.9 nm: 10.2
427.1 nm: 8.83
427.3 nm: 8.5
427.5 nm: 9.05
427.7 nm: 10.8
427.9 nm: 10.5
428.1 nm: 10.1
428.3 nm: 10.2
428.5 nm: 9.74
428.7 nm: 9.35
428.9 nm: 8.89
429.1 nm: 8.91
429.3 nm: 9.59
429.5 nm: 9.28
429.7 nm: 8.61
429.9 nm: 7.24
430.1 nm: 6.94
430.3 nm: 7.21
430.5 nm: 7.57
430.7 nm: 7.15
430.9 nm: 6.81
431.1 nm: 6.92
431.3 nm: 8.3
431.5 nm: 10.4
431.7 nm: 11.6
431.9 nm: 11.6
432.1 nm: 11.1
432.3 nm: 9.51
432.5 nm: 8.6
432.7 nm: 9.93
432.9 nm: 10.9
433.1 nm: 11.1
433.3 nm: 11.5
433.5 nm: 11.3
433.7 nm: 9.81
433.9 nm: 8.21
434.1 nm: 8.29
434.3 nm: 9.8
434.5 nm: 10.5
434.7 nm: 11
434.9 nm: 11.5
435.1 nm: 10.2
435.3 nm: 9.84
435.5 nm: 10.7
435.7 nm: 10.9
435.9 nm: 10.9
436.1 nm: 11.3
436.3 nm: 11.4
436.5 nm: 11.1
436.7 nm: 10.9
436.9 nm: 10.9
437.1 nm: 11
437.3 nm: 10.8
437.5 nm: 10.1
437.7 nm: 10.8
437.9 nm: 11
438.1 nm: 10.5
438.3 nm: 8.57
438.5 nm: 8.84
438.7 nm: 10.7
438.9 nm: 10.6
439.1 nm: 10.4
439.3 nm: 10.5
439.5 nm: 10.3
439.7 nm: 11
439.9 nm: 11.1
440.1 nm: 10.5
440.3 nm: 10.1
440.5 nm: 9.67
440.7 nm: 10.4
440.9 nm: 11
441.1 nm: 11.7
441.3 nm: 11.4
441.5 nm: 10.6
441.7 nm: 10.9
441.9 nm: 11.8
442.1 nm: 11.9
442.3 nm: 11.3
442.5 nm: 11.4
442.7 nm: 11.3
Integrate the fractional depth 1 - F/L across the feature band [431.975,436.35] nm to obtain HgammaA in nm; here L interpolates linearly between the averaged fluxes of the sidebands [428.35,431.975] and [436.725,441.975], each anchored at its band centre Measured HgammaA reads -0.40 nm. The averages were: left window 8.67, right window 10.6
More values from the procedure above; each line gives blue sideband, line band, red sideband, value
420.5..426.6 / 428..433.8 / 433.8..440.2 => 0.60 nm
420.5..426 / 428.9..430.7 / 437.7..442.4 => 0.39 nm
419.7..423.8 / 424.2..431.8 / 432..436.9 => 0.73 nm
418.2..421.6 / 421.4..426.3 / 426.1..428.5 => 0.07 nm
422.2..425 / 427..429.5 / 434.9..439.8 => 0.15 nm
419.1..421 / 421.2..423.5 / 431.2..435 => 0.08 nm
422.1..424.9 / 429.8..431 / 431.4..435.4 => 0.36 nm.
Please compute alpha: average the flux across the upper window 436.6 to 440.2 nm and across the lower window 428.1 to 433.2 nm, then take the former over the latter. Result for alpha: 1.1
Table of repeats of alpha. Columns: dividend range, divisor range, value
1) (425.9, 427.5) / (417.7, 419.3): 0.93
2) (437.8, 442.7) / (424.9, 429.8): 1.09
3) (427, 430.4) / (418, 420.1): 0.86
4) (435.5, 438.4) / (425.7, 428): 1.07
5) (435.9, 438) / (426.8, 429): 1.13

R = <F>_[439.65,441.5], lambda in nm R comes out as 10.7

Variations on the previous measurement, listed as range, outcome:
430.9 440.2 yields 10.3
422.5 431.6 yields 9.41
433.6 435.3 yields 9.91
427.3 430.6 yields 8.98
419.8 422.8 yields 10.3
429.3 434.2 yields 9.17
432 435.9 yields 10.3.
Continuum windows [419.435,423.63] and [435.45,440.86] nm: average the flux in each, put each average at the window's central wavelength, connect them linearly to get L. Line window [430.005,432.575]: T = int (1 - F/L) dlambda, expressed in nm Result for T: 0.42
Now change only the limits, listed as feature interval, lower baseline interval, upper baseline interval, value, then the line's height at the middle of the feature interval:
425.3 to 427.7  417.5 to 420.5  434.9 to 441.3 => 0.13 nm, 10.5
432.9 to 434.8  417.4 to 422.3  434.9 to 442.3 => 0.09 nm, 10.7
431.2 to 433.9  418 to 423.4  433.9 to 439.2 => 0.02 nm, 10.4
